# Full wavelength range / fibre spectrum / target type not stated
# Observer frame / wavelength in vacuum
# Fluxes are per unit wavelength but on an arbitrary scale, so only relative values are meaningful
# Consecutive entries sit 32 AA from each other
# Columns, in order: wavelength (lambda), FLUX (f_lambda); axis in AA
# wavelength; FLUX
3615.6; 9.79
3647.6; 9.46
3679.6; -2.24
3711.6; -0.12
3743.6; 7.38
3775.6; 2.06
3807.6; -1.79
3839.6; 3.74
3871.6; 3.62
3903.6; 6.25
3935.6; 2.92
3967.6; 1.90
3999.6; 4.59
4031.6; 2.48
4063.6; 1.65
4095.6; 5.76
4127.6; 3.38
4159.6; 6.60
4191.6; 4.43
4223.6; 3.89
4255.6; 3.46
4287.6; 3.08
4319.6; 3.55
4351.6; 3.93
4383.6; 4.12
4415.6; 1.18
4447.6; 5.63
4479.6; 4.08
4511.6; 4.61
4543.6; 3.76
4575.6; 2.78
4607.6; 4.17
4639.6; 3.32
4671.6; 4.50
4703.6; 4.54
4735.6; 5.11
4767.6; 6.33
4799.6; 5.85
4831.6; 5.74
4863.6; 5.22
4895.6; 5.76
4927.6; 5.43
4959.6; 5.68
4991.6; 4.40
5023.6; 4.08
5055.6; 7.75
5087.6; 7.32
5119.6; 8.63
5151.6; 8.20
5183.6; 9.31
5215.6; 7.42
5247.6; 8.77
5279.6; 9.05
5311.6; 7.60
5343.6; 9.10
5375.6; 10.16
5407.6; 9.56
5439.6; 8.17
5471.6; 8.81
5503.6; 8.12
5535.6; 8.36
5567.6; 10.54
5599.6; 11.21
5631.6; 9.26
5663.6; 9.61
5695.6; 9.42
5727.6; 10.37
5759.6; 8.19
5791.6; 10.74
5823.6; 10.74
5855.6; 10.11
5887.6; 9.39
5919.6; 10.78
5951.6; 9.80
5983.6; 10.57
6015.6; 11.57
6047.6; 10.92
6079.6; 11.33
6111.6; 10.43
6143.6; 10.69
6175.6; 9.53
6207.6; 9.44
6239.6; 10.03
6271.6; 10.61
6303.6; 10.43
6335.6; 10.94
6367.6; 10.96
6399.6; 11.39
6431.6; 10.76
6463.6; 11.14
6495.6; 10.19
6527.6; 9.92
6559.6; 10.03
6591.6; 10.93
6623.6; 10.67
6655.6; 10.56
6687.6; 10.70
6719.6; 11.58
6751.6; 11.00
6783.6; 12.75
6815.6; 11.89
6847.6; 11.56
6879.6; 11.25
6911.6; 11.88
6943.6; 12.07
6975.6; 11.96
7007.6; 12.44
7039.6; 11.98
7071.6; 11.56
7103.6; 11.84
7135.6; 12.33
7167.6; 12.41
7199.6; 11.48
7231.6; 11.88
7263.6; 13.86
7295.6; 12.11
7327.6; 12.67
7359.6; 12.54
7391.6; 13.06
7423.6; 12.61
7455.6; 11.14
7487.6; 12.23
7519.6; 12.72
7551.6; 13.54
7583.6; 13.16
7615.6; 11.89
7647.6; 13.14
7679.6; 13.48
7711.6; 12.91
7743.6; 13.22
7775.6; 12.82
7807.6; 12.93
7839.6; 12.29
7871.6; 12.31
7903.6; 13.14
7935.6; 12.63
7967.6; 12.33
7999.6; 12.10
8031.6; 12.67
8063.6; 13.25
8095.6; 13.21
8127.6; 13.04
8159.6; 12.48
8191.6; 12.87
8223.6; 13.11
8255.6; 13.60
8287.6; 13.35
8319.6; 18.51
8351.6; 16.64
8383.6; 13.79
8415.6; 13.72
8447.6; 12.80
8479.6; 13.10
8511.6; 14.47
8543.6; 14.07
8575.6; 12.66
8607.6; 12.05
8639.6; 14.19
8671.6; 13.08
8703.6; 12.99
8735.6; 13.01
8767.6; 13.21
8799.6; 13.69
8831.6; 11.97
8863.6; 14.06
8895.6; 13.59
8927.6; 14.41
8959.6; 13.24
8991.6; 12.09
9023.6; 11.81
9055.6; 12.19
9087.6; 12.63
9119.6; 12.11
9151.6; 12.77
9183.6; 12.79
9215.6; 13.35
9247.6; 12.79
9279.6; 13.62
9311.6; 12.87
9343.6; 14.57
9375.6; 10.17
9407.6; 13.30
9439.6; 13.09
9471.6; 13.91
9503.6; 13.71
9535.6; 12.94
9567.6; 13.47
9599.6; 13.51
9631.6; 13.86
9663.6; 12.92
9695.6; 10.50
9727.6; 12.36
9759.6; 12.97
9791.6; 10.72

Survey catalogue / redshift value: 0.267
